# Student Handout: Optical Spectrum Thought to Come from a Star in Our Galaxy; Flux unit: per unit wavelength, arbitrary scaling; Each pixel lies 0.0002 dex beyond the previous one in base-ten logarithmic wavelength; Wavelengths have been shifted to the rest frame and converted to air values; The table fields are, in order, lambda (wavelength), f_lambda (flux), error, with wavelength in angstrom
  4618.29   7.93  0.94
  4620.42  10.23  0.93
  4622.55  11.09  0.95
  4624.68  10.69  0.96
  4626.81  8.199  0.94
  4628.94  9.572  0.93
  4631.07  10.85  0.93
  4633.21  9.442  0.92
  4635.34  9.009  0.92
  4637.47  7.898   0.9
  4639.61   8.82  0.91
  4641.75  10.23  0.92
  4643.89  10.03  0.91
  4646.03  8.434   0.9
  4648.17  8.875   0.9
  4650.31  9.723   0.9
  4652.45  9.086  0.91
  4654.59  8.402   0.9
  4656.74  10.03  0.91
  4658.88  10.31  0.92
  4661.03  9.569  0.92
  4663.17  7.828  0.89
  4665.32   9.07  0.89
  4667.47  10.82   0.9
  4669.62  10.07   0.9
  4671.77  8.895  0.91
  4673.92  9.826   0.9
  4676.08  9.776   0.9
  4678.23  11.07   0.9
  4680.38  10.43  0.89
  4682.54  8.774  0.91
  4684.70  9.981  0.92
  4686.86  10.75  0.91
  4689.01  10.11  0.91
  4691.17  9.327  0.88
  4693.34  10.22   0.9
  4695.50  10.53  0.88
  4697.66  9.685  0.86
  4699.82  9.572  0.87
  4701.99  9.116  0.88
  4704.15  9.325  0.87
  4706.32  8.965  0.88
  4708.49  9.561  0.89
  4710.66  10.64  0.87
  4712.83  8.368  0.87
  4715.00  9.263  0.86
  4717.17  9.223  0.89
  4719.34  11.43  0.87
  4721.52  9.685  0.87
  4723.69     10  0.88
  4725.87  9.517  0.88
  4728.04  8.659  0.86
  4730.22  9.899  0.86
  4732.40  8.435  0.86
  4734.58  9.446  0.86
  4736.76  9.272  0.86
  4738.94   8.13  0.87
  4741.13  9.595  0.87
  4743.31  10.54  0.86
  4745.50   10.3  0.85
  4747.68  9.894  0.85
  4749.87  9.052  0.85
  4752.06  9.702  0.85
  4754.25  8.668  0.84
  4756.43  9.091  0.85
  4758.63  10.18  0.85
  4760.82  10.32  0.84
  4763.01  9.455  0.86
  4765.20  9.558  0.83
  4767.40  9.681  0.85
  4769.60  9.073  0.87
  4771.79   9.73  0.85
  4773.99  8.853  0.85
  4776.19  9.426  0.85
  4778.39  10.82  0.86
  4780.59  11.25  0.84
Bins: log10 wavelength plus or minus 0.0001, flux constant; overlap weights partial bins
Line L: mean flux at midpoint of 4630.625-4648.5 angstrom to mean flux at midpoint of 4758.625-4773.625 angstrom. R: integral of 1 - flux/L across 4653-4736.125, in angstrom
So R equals -2.0 angstrom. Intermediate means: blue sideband 9.25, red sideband 9.64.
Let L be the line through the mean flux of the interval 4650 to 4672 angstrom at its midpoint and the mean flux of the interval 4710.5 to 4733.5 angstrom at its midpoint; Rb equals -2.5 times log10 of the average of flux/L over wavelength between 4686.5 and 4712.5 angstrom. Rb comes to -0.03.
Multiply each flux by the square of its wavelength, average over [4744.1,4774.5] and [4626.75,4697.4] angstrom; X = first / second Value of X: 1.04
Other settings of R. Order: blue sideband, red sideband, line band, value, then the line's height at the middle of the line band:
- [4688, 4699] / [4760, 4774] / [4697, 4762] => 1.7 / 9.77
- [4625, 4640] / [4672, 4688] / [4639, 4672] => 0.7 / 9.6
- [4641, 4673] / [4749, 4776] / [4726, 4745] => 0.3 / 9.44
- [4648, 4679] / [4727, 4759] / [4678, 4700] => -1.2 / 9.5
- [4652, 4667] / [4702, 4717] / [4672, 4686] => -1.0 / 9.28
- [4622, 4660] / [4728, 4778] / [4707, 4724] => -0.5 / 9.47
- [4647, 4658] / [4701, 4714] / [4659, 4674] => -0.3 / 9.26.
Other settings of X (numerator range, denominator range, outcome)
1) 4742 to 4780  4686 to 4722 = 1.02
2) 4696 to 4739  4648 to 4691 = 1.00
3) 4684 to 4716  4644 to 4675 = 1.05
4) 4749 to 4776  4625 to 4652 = 1.07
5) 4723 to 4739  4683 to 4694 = 0.94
